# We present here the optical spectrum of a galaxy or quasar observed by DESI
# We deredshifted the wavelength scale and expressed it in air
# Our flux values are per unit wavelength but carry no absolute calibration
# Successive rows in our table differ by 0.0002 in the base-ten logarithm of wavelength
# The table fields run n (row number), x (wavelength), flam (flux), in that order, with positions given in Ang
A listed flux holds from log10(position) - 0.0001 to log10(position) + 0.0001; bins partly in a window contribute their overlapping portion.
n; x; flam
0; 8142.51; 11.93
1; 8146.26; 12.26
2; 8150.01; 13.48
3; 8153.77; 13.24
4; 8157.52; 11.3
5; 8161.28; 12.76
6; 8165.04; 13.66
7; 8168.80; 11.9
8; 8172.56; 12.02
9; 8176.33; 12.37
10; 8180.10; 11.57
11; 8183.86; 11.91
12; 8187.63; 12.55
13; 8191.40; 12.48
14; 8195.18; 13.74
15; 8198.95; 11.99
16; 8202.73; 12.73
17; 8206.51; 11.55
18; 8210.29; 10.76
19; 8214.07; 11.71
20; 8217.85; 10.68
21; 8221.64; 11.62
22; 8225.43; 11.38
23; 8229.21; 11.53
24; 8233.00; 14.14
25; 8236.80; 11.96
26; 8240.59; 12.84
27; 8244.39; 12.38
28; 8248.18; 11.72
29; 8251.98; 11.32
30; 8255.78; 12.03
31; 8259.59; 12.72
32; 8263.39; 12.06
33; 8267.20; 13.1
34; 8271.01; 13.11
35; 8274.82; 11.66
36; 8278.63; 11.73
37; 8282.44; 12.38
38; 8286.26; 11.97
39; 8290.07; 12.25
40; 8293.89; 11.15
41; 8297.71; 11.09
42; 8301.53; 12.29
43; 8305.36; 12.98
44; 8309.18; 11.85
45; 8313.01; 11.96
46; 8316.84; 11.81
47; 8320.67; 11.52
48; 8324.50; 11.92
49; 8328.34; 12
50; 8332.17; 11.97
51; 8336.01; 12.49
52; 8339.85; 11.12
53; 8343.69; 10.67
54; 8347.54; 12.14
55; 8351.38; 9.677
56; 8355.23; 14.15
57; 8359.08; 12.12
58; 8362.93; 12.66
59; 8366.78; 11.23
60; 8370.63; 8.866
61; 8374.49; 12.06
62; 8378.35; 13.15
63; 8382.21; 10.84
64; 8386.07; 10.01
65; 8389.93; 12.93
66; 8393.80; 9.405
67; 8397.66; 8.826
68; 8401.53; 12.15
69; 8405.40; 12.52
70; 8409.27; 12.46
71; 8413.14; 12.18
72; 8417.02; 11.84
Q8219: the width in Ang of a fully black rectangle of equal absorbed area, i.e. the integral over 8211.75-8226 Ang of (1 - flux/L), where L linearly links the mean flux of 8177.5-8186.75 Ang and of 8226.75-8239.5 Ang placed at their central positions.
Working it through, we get 1.2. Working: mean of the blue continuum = 11.9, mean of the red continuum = 12.5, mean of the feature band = 11.3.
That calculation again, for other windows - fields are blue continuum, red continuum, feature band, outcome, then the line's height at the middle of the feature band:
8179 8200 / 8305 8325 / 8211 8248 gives 0.89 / 12.3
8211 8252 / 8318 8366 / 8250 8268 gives -0.42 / 11.9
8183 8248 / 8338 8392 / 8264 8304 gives -0.80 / 11.8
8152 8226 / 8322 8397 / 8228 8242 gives -0.84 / 11.9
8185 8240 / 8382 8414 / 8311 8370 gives -1.32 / 11.5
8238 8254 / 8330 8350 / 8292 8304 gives 0.25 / 11.8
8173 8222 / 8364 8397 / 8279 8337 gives -2.85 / 11.4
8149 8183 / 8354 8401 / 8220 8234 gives 0.07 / 12.1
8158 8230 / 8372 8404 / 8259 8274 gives -1.23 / 11.7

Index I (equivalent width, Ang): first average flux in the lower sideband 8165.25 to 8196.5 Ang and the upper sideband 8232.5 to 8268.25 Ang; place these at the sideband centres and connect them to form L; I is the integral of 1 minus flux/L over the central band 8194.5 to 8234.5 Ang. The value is 1.43 Ang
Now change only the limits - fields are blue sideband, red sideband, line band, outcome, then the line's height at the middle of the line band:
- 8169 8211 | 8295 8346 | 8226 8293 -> -1.5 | 12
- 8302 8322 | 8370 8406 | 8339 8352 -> 0.7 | 11.6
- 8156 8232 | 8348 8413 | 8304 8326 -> -0.6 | 11.7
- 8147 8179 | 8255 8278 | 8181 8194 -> 0.2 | 12.5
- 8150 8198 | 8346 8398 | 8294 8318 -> -0.4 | 11.7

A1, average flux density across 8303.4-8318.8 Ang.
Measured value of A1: 12.1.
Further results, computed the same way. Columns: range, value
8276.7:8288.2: 12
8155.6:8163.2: 12.1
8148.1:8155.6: 13.3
